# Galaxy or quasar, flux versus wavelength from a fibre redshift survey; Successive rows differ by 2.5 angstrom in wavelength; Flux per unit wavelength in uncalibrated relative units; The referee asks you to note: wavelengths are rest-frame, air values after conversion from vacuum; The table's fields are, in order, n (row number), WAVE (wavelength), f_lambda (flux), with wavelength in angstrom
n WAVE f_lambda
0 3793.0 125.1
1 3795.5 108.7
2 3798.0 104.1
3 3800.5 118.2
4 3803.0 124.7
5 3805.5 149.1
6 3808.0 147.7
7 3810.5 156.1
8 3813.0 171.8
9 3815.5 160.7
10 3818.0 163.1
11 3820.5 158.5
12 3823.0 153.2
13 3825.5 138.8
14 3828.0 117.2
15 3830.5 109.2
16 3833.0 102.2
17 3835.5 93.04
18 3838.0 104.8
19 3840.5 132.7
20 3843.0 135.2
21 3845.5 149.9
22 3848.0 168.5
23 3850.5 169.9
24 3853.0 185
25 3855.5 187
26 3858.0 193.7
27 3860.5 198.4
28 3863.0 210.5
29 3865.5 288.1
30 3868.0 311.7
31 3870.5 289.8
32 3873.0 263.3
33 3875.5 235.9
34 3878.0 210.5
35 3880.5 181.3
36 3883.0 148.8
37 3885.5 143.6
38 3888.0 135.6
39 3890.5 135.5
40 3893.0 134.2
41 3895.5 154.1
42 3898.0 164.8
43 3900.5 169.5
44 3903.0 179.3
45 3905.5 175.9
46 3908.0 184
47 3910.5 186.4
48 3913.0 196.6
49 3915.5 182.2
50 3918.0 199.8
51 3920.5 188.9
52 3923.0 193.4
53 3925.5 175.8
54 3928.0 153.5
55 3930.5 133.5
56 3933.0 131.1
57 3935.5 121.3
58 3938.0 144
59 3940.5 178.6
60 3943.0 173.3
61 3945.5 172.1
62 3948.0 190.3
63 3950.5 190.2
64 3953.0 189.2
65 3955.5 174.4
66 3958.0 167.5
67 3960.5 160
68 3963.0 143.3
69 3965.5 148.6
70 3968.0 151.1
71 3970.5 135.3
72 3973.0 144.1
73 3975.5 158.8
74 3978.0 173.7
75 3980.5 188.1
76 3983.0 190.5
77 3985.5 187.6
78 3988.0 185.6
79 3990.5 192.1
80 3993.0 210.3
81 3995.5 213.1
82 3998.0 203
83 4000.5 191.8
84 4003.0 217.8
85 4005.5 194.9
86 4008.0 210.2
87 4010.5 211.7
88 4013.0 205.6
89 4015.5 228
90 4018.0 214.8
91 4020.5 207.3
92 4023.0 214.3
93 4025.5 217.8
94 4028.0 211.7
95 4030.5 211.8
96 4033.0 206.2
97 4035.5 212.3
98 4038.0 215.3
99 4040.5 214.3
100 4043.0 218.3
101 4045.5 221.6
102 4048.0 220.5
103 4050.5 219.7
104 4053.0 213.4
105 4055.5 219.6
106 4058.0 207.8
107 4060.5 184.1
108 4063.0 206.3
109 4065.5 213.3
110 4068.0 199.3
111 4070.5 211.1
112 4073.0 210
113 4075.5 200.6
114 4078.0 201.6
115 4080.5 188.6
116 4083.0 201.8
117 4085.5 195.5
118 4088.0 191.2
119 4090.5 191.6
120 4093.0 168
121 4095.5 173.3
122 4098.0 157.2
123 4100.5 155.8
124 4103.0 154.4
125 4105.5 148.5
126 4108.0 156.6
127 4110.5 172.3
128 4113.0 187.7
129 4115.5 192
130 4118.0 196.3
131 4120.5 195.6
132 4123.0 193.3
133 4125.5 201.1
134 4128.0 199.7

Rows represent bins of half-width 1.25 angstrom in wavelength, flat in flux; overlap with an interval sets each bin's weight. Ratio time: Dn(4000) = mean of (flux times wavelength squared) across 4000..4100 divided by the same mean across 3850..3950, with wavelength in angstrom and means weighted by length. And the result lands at 1.20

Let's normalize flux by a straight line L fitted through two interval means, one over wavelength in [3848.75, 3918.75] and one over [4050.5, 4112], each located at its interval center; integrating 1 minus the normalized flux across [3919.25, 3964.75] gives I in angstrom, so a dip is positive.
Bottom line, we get 6.3 angstrom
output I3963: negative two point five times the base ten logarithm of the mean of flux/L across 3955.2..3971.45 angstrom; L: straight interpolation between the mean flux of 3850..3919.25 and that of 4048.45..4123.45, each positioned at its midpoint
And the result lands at 0.25 mag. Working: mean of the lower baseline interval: 194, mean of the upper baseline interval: 191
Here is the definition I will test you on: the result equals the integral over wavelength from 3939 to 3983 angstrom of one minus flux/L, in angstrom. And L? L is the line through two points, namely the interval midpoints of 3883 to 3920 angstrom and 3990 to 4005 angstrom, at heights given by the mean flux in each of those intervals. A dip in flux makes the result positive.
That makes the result 5.2 angstrom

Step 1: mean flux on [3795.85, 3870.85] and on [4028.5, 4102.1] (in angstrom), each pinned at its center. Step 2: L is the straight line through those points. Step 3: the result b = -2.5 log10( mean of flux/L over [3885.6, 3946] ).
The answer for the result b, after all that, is 0.07 mag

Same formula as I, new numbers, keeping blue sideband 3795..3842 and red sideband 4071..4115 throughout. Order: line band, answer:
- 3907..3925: -4.8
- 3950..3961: -1.4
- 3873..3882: -4.5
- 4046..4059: -3.2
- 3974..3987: -1.5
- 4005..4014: -2.2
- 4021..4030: -2.4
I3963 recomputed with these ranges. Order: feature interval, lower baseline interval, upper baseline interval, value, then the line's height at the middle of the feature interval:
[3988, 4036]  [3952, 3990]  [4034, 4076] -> -0.11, 189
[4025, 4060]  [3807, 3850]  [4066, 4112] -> -0.22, 175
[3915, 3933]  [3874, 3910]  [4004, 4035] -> 0.05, 180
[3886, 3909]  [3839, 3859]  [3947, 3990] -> 0.05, 166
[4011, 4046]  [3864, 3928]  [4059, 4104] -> -0.13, 190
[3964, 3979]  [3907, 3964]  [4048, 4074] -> 0.20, 182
